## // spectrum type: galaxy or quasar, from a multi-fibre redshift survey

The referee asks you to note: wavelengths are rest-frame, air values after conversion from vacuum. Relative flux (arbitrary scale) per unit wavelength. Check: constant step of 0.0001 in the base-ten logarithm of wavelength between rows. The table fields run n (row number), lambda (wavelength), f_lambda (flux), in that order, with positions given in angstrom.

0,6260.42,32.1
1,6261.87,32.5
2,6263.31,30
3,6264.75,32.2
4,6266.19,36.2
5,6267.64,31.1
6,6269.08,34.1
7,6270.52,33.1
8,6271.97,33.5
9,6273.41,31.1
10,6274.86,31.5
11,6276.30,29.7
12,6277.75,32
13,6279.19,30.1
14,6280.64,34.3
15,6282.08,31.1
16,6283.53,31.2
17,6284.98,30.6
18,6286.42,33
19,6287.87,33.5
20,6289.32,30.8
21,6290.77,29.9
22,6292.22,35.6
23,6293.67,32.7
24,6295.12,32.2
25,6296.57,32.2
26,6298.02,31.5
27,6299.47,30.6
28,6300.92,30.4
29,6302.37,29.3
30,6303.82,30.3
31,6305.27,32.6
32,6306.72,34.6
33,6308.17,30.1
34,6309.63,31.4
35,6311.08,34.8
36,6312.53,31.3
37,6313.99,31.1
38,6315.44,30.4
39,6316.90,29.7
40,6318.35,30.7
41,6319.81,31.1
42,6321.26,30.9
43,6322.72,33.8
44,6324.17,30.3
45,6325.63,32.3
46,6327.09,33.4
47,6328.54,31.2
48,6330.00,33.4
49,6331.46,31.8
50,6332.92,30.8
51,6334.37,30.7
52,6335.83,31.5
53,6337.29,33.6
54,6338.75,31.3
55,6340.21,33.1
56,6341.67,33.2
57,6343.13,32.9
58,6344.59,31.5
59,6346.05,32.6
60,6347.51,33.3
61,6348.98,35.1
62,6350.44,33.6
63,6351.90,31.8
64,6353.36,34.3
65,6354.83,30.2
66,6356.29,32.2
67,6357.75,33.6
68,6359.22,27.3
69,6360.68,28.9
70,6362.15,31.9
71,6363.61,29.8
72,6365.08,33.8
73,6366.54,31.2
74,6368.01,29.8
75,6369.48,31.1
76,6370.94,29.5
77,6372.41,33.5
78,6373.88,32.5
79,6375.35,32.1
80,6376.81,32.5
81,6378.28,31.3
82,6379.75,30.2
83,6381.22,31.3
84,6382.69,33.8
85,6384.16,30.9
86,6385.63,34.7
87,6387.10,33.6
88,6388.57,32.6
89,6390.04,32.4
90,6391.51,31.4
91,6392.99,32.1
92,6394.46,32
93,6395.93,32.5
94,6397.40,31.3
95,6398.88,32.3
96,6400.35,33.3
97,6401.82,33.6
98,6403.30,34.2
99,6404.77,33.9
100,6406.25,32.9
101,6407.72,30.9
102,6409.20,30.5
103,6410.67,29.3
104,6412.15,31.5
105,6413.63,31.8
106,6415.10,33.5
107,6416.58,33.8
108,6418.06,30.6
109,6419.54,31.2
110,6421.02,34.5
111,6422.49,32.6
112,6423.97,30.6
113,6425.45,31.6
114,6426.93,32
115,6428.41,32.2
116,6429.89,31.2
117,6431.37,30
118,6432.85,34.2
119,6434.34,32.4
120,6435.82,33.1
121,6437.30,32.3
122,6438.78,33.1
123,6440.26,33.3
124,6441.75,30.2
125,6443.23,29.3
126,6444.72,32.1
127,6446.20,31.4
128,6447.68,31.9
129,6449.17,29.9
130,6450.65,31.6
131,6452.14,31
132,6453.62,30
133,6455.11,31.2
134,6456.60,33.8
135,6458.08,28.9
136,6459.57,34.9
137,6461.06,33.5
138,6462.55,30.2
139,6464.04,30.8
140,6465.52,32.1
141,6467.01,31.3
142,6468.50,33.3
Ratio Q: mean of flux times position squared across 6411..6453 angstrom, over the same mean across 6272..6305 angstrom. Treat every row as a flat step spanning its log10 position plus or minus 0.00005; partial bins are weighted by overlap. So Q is 1.06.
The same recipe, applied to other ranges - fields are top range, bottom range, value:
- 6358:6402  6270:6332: 1.03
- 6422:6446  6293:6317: 1.05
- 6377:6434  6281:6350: 1.04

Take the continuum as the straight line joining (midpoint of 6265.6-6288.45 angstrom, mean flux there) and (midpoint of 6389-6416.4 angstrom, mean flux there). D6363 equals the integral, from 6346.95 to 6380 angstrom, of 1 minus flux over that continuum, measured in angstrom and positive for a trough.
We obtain 0.5 angstrom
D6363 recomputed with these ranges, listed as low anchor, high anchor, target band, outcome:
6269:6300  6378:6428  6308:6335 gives 0.4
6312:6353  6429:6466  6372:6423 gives -0.7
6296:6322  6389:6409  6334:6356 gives -0.6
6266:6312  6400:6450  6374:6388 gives -0.1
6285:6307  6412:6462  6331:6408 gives -0.6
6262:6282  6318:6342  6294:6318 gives 0.5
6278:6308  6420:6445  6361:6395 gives 0.1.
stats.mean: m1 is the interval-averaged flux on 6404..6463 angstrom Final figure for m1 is 31.8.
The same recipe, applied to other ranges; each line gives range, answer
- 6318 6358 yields 32.3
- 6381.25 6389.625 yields 32.9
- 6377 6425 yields 32.2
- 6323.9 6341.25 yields 32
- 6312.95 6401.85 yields 31.9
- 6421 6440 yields 32.3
